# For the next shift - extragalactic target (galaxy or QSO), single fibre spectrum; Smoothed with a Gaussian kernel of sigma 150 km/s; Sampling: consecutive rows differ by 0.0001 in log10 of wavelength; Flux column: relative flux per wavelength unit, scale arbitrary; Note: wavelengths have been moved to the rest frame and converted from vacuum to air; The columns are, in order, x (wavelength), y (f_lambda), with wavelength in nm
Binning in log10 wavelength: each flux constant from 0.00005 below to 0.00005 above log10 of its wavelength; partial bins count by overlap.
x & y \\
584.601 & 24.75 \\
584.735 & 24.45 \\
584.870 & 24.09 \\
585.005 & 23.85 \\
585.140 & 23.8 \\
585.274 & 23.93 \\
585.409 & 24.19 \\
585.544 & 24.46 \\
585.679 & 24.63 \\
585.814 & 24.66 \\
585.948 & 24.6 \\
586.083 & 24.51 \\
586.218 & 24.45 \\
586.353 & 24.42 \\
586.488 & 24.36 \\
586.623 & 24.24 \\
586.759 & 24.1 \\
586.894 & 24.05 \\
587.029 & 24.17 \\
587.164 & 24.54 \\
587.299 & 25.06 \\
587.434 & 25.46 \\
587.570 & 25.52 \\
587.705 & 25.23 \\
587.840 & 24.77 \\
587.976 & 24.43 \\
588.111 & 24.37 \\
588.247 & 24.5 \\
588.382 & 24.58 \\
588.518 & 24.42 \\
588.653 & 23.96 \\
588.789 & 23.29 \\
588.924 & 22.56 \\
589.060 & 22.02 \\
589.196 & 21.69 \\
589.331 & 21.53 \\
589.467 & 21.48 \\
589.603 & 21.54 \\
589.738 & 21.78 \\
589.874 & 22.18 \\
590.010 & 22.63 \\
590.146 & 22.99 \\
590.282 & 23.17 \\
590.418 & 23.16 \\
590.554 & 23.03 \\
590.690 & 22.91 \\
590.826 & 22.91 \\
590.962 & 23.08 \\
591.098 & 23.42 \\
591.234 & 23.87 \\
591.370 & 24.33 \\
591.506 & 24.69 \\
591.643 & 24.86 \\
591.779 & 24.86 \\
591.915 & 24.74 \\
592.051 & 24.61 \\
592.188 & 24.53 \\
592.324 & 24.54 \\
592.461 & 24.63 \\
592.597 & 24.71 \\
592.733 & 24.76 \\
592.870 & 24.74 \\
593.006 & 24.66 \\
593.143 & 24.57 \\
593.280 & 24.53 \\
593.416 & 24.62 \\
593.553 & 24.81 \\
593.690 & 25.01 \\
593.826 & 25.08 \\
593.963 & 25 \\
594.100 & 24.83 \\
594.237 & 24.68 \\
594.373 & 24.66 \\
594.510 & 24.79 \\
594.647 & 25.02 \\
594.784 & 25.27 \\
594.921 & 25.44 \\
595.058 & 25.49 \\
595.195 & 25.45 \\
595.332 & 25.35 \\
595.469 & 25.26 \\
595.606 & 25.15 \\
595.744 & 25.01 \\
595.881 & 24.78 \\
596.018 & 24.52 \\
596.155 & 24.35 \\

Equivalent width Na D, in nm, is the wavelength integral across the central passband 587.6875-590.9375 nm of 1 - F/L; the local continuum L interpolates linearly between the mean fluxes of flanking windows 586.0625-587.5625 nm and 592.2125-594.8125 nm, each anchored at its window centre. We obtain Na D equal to 0.20 nm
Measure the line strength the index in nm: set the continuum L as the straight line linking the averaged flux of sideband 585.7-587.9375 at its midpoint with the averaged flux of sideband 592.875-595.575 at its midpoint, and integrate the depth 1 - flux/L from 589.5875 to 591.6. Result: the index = 0.14 nm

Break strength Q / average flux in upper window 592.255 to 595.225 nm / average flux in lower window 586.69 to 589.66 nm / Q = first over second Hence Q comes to 1.05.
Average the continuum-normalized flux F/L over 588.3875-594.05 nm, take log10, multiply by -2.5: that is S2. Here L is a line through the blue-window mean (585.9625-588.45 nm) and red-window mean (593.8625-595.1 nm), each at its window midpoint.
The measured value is 0.05 mag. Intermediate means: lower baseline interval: 24.6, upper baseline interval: 25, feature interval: 23.7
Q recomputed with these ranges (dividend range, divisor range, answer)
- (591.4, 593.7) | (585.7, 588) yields 1.00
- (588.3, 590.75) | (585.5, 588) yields 0.92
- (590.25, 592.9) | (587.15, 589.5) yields 1.01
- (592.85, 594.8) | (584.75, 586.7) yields 1.02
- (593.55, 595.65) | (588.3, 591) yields 1.10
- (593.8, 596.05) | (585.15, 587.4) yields 1.03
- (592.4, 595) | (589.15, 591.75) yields 1.08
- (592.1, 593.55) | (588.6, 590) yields 1.11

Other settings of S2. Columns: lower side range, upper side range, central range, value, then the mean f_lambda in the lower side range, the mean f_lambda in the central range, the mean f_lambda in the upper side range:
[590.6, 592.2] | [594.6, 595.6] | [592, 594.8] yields 0.00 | 24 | 24.8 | 25.3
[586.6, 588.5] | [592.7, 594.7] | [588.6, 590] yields 0.11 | 24.6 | 22.2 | 24.8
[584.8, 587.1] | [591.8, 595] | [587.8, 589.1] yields 0.02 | 24.3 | 23.9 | 24.8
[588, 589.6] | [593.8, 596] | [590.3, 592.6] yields 0.00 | 23.1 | 24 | 25.1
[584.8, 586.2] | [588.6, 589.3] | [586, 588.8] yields -0.05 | 24.3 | 24.5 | 22.6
